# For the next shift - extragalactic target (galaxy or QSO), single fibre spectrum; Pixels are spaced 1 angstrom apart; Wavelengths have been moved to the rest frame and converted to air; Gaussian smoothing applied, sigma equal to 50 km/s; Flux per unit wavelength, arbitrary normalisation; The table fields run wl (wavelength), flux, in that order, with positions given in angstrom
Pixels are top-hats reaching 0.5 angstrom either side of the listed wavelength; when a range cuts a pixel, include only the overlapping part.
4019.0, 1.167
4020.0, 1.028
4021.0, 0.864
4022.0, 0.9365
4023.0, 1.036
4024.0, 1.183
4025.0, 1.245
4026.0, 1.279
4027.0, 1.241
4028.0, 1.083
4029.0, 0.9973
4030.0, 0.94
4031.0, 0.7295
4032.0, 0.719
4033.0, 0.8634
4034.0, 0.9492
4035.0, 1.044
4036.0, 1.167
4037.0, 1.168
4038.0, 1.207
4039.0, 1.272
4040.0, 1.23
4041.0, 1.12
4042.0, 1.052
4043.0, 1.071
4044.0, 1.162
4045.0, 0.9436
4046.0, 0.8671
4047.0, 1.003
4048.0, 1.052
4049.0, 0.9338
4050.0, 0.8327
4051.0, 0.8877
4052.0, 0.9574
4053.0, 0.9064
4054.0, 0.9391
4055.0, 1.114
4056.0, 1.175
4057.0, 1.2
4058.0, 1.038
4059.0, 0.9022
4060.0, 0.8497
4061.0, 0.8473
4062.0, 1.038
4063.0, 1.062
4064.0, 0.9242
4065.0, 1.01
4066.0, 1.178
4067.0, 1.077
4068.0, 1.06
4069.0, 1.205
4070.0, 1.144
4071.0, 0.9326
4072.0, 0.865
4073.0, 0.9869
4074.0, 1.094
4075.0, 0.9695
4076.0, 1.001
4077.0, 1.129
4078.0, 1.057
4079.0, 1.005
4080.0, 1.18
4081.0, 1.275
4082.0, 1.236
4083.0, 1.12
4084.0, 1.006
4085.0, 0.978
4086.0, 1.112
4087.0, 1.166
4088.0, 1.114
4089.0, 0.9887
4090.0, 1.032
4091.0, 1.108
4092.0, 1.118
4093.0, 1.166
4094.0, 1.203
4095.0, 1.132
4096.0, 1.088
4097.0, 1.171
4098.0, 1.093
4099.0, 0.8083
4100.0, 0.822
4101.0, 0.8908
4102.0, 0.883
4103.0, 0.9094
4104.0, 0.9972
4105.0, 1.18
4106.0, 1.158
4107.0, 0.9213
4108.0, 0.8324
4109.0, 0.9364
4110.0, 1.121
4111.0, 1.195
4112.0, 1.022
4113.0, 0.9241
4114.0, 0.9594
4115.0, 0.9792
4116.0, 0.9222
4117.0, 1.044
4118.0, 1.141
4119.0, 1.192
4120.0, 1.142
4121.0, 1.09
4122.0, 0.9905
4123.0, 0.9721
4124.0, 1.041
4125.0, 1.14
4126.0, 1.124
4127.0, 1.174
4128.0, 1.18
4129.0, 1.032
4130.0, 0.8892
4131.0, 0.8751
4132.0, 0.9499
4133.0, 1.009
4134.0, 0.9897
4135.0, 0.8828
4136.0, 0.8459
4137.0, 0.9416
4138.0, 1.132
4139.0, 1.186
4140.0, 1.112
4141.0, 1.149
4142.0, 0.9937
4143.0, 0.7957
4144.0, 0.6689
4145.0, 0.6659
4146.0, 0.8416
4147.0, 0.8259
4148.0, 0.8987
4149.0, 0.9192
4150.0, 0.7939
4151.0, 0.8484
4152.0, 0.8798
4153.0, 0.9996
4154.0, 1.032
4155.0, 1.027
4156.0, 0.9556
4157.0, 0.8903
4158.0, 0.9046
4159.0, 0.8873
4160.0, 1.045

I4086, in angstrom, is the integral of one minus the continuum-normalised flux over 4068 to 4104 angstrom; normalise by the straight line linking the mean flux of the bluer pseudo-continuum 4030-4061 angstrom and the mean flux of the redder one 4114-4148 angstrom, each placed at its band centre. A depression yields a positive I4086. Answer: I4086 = -1.94 angstrom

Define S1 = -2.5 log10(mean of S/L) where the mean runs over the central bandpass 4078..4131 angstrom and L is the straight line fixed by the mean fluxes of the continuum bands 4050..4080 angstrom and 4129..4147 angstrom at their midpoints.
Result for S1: -0.09 mag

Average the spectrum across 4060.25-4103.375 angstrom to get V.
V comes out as 1.05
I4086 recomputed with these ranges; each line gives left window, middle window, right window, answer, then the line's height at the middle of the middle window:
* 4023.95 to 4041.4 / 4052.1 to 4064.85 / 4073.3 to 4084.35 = 1.05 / 1.09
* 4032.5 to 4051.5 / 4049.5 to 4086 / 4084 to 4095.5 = 1.33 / 1.07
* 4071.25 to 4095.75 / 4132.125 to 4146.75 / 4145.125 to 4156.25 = -0.14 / 0.932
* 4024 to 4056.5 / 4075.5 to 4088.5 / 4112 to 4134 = -0.87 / 1.04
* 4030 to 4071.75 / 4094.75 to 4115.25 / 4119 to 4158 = -0.20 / 0.99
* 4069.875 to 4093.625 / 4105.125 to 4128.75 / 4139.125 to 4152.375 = -2.08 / 0.97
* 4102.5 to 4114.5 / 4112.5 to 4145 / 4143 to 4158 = -2.18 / 0.946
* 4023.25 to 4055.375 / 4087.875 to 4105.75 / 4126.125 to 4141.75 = -0.17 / 1.03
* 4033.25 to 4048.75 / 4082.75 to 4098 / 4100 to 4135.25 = -0.87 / 1.04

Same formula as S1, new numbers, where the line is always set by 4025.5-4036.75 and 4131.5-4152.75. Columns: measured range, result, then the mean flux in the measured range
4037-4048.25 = -0.10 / 1.09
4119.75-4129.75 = -0.16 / 1.08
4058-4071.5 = -0.04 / 1.02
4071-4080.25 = -0.06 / 1.02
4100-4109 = -0.01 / 0.961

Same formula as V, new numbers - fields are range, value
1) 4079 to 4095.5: 1.12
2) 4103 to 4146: 1.01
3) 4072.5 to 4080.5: 1.05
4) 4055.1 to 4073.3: 1.03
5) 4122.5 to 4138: 1.01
